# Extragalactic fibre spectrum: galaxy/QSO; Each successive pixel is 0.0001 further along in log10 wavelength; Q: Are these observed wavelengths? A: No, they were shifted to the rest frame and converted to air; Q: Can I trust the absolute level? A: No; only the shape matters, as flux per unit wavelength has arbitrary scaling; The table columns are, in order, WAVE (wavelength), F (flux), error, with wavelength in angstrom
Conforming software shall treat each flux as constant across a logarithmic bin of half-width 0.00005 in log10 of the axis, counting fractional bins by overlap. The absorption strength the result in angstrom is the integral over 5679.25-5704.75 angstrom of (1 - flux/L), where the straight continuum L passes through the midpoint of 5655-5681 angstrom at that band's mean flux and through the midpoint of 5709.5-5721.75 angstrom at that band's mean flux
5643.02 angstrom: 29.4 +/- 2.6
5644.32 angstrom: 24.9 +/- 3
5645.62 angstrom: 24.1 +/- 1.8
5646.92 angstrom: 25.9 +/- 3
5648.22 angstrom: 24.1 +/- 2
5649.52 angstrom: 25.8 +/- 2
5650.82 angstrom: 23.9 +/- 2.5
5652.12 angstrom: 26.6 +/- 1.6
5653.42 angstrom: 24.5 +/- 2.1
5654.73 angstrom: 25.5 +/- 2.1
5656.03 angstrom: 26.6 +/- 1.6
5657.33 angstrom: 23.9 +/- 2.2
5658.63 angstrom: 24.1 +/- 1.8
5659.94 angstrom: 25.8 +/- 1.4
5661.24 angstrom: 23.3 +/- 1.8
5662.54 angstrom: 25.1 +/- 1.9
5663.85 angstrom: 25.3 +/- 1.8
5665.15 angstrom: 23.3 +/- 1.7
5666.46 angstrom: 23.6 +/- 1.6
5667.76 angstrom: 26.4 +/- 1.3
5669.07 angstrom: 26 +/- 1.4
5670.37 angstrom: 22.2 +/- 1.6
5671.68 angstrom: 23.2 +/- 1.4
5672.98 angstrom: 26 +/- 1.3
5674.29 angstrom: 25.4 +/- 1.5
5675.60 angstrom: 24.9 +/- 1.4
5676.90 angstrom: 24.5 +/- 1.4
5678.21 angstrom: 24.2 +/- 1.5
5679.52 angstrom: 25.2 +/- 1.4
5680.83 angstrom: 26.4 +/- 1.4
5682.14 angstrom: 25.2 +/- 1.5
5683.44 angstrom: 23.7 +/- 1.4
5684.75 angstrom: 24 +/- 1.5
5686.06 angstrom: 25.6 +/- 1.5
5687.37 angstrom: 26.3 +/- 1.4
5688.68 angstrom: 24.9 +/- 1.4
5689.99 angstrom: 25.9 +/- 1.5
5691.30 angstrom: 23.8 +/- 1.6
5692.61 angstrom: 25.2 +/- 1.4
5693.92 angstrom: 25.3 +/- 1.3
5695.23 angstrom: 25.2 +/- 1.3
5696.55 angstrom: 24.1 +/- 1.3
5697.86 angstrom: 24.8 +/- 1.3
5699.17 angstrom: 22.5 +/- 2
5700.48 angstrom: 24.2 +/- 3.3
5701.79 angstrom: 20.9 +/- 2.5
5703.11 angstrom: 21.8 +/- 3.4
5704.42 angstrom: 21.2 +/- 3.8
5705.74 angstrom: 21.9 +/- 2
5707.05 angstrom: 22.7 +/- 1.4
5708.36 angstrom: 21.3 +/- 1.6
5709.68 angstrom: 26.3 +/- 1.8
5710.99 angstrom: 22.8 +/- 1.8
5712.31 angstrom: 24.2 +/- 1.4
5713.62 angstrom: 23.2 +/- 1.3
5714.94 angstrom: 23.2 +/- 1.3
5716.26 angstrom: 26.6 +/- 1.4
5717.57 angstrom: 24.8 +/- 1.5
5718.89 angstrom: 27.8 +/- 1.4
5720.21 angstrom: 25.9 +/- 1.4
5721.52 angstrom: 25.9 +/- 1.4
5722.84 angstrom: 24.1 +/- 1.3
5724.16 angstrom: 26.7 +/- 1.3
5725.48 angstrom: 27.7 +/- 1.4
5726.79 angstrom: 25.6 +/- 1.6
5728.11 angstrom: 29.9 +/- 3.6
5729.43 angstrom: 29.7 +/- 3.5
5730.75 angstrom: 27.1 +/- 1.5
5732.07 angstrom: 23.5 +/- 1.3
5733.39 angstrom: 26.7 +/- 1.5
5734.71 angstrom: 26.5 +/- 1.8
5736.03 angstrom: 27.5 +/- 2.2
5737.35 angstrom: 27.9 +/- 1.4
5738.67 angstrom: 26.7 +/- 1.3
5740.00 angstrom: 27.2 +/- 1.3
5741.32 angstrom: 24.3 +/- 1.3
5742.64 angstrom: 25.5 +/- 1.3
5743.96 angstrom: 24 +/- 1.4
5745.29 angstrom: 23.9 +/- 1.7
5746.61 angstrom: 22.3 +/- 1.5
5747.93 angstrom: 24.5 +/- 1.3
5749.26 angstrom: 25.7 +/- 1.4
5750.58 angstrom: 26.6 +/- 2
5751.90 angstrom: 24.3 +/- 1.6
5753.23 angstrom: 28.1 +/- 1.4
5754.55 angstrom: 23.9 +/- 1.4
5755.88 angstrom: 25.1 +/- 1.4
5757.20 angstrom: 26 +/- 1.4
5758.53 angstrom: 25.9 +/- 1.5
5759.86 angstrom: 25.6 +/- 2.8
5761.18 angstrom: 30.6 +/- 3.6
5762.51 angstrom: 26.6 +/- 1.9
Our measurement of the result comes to 0.6 angstrom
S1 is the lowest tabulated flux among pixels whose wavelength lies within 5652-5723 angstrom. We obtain 20.9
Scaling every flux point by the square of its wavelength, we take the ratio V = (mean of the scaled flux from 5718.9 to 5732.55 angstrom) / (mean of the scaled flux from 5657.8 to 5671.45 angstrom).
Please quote 1.12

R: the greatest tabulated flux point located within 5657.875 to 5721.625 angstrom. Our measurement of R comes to 27.8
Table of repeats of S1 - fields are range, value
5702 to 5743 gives 21.2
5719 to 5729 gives 24.1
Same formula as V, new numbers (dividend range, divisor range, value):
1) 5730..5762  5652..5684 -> 1.07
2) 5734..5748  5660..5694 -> 1.05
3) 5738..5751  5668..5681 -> 1.04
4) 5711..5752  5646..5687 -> 1.06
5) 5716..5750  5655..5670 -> 1.08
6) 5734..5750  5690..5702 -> 1.07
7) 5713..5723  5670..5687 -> 1.04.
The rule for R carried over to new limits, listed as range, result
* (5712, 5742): 29.9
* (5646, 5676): 26.6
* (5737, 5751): 27.9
